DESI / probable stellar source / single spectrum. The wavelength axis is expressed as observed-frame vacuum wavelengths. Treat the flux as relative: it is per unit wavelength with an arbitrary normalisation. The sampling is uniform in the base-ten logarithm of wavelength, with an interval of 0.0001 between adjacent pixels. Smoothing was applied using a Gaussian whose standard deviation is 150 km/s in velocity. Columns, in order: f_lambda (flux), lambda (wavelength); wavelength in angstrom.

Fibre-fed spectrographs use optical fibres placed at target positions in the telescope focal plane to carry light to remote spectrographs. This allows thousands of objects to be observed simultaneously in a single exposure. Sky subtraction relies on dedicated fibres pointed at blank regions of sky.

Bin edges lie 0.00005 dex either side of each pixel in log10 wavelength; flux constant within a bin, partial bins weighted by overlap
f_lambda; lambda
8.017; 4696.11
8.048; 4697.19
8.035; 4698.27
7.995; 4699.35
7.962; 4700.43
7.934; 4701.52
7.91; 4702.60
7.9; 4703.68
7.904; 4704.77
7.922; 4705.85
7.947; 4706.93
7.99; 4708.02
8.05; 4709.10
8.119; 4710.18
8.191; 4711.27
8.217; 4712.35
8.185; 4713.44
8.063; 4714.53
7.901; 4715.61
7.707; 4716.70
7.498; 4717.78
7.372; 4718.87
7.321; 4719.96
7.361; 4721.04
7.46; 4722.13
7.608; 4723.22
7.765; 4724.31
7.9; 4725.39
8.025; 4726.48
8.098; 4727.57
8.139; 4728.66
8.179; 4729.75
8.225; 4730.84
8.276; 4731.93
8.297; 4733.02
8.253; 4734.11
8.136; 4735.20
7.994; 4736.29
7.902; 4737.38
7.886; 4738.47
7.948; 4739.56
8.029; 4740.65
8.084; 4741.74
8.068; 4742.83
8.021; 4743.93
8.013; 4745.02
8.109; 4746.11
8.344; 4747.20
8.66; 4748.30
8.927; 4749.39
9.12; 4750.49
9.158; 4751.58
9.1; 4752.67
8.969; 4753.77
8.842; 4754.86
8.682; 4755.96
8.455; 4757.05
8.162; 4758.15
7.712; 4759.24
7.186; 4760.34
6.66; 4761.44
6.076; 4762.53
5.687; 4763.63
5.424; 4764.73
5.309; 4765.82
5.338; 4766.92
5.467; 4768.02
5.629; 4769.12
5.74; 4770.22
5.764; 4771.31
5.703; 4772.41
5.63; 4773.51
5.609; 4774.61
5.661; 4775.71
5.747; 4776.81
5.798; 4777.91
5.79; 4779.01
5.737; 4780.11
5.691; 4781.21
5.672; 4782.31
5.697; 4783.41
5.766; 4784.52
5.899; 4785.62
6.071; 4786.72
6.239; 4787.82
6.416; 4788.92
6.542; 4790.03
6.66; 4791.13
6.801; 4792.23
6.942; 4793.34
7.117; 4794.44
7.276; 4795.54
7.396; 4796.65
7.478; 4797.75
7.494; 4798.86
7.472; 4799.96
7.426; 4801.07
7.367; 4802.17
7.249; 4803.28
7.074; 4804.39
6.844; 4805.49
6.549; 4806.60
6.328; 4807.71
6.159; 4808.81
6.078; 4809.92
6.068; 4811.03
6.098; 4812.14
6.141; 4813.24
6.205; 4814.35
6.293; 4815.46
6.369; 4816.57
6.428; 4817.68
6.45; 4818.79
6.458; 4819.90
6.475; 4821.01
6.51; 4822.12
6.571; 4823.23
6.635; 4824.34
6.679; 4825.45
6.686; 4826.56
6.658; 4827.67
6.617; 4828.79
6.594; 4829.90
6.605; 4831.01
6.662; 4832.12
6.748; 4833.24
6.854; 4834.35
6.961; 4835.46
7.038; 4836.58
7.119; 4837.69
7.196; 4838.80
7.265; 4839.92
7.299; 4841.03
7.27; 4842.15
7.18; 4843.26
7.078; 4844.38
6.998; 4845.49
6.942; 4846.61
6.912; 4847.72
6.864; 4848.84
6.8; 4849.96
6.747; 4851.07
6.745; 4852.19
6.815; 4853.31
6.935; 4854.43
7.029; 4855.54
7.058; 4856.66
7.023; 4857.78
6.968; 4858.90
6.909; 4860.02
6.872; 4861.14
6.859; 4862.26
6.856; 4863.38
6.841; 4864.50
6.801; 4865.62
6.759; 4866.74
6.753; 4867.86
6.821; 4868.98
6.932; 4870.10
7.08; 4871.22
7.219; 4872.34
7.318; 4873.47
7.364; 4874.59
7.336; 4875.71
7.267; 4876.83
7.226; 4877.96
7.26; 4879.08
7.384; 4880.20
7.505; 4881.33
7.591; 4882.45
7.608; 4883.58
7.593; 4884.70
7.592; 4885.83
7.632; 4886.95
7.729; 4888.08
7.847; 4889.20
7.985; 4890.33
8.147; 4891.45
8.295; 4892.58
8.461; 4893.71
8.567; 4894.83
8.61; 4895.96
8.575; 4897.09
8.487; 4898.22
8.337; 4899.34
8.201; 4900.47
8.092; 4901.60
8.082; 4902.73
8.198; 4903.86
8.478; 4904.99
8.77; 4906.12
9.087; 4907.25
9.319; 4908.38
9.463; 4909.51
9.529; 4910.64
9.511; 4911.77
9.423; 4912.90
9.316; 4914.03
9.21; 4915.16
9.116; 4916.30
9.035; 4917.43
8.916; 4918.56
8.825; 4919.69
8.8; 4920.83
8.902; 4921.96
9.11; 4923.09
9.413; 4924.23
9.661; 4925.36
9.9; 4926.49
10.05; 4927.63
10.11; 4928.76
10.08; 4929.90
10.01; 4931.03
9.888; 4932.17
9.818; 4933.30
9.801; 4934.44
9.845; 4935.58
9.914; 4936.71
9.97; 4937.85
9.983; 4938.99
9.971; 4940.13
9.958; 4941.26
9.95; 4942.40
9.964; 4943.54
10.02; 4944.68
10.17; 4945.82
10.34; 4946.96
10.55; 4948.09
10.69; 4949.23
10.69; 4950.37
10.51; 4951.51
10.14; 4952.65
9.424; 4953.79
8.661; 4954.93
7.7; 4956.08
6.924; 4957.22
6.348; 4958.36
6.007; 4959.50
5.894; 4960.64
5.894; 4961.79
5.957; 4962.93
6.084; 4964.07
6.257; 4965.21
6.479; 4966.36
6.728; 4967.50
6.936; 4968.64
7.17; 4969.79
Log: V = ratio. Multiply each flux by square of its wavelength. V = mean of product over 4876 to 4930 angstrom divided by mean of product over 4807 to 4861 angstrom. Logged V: 1.31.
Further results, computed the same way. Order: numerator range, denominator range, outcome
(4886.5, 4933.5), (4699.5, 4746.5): 1.21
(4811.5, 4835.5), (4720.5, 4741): 0.85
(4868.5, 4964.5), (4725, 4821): 1.31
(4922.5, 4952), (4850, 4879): 1.48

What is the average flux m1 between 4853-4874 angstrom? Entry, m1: 6.94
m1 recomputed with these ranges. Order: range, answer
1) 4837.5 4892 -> 7.17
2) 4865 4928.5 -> 8.27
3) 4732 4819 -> 6.95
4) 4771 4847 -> 6.56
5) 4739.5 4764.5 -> 8.05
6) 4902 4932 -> 9.25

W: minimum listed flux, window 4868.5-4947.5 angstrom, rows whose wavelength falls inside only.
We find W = 6.821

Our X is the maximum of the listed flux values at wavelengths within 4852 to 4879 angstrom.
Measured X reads 7.364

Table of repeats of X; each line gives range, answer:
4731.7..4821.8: 9.158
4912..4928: 10.05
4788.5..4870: 7.494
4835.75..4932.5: 10.11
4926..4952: 10.69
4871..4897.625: 8.61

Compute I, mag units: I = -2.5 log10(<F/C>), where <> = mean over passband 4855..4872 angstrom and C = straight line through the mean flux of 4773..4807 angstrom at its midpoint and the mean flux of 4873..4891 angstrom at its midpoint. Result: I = 0.06 mag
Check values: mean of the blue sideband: 6.49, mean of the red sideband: 7.52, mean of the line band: 6.91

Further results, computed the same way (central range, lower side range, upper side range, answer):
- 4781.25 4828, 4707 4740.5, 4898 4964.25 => 0.263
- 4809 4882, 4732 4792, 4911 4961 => 0.193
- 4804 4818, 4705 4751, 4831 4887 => 0.170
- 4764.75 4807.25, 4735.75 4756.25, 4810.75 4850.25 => 0.199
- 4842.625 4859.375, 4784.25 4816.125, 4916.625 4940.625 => 0.132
